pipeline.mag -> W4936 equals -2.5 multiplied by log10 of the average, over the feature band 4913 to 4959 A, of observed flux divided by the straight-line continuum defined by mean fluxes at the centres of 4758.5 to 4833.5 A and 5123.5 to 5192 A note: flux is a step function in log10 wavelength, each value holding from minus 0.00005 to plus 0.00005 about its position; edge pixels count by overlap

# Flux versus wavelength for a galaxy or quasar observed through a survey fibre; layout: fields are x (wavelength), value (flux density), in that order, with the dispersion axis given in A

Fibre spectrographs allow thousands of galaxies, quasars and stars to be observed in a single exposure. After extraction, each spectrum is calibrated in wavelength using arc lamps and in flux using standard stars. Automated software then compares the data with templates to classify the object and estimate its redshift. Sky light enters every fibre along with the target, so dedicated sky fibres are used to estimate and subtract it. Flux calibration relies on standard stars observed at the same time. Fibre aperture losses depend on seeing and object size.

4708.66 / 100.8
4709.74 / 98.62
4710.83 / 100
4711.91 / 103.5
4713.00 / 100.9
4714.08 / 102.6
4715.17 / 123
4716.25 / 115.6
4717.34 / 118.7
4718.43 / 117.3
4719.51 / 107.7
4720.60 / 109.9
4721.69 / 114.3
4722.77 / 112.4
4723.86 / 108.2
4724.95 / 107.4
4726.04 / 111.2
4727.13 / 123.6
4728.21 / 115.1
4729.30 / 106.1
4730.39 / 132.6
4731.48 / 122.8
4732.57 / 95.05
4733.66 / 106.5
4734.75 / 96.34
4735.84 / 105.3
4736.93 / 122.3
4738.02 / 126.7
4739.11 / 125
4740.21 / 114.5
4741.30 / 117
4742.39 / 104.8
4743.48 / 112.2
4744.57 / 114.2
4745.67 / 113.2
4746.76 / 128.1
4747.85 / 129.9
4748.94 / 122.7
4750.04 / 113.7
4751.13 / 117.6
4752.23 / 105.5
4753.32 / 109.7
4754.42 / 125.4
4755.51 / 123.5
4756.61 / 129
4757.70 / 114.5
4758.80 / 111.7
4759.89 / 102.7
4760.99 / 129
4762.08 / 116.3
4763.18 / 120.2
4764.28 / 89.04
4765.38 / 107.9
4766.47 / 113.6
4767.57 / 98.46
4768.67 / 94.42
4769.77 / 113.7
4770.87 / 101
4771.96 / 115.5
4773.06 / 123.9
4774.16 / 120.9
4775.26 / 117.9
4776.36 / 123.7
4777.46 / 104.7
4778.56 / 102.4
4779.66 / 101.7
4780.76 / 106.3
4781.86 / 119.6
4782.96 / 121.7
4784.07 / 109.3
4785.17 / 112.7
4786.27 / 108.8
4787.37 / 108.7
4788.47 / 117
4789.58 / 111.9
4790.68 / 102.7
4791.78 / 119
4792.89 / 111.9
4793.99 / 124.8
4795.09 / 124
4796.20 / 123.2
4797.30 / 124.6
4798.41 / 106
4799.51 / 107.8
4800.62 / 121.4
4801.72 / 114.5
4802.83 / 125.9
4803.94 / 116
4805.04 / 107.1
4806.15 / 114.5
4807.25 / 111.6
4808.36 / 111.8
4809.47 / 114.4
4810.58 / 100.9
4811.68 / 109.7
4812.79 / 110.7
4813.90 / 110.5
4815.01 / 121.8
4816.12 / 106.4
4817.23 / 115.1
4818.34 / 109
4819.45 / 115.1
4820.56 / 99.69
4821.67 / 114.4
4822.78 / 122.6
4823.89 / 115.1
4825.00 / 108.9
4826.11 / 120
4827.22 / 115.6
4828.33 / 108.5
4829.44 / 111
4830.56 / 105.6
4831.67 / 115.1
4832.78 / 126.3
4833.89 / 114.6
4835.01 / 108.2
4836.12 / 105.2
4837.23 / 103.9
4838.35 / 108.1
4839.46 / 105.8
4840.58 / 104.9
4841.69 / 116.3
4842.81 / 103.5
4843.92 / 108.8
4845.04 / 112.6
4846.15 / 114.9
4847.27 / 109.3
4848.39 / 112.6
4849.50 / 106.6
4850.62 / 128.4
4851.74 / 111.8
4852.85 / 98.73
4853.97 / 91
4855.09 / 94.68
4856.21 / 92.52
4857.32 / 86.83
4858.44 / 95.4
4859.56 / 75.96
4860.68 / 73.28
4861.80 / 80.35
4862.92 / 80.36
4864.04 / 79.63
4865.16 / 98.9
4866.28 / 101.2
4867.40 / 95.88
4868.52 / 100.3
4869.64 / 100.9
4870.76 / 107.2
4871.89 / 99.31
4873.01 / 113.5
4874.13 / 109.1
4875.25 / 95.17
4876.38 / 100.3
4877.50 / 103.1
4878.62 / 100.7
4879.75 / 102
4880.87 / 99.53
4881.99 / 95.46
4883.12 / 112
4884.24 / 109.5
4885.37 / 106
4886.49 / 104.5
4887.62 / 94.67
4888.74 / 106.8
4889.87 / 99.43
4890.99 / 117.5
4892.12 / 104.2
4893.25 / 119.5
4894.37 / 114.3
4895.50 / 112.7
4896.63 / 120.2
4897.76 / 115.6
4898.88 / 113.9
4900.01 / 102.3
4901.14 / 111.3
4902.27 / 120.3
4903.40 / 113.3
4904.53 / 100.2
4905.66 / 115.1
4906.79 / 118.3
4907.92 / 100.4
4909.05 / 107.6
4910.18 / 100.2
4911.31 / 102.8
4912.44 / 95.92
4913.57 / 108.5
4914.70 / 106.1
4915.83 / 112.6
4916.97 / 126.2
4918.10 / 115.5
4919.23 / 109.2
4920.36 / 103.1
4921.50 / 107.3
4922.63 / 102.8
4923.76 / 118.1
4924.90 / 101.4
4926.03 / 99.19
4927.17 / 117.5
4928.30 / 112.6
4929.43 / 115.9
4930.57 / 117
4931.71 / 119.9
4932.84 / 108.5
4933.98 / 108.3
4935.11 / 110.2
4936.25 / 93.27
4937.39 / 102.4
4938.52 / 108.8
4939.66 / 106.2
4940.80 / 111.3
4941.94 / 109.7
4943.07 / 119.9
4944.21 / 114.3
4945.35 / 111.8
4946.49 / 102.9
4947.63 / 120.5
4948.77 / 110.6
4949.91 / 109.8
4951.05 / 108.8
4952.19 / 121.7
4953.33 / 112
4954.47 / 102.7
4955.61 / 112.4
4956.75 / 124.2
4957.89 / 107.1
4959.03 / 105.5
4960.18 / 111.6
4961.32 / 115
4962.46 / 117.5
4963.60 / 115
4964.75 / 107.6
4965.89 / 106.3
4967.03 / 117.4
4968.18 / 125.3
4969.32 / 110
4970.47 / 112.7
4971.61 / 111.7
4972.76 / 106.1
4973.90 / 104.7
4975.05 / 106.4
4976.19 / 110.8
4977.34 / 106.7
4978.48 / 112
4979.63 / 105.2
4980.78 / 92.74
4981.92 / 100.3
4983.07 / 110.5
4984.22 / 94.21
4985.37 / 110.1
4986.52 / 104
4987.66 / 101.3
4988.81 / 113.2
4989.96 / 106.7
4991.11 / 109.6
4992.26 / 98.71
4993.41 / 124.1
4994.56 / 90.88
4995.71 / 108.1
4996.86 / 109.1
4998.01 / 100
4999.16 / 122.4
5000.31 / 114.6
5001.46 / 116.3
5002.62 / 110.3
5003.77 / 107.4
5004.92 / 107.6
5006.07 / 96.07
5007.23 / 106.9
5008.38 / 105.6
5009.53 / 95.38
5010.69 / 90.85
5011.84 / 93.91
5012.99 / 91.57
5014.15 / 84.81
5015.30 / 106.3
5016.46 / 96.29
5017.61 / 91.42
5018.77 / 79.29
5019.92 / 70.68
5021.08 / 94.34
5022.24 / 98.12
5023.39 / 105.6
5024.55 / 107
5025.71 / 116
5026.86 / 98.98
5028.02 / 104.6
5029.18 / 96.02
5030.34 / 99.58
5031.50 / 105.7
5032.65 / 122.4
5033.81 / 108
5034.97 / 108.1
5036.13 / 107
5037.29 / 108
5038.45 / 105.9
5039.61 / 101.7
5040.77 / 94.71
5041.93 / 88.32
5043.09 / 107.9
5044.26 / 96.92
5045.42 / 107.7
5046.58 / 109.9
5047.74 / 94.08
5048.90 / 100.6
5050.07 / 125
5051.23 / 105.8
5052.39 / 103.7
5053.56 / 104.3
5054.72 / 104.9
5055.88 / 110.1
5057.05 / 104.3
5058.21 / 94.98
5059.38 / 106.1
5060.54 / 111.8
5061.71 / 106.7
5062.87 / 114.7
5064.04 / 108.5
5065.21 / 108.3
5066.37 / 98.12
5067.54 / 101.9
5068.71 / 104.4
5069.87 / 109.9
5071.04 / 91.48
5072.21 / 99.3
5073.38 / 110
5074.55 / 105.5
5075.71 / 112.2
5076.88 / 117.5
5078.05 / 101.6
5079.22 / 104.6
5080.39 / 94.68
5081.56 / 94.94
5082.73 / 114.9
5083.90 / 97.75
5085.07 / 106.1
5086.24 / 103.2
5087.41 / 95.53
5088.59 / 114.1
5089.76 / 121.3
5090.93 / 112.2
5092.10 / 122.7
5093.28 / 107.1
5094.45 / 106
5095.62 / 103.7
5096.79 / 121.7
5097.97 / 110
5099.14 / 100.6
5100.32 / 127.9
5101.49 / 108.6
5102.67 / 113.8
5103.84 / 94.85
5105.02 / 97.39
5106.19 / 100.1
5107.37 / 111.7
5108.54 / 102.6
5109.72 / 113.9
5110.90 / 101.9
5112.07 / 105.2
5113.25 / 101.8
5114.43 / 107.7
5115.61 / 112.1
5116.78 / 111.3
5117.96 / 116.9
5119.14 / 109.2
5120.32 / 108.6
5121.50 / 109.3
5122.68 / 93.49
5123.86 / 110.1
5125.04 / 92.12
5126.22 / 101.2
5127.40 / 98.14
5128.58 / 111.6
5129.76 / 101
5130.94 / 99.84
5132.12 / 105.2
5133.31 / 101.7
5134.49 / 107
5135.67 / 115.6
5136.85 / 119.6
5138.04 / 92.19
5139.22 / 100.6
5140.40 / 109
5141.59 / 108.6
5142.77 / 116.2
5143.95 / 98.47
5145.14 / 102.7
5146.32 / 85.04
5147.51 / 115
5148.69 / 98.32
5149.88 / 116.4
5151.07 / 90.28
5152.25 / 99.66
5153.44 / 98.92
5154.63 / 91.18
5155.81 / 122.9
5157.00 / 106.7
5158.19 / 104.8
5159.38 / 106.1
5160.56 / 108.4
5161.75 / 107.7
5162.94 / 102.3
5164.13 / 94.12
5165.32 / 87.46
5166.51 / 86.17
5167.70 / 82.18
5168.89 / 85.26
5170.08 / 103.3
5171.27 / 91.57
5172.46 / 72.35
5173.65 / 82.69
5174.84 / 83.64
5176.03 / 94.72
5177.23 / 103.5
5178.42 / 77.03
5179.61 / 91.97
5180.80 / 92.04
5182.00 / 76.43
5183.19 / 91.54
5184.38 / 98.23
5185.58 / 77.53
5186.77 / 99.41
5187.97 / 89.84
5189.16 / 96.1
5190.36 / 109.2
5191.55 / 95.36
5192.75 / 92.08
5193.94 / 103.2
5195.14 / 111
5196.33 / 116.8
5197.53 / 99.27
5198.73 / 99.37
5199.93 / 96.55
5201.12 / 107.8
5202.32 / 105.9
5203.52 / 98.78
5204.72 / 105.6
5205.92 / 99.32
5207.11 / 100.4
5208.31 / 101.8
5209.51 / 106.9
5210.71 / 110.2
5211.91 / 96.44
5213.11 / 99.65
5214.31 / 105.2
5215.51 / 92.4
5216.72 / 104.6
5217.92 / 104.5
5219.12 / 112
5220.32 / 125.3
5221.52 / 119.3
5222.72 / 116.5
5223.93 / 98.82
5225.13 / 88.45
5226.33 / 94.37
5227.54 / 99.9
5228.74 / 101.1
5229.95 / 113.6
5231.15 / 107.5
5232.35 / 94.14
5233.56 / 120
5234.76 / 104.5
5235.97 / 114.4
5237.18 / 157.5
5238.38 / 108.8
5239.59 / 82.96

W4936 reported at -0.04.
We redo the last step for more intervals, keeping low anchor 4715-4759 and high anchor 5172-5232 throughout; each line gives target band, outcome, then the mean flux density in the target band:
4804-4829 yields 0.005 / 112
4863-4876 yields 0.118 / 99.3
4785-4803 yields -0.020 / 115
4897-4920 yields -0.004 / 110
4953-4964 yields -0.045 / 112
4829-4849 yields 0.015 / 110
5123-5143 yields -0.033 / 105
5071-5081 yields -0.011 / 105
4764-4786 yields 0.037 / 110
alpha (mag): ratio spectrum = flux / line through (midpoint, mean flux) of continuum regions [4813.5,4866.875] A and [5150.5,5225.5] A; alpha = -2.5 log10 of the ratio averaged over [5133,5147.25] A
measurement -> -0.06 mag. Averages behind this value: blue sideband 105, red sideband 98.8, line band 105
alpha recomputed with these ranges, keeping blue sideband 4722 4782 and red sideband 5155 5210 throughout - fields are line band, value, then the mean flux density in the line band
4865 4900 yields 0.029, 106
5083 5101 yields -0.099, 110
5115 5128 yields -0.067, 106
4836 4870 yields 0.102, 99.9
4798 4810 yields -0.022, 114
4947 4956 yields -0.063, 112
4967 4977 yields -0.061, 111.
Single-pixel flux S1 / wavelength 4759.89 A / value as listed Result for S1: 102.7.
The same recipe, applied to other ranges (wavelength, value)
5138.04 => 92.19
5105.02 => 97.39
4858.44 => 95.4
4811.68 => 109.7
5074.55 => 105.5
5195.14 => 111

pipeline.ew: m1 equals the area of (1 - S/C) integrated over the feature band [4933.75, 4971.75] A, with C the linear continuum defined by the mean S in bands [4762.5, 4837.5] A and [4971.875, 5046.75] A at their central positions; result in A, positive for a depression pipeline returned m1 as -2.0 A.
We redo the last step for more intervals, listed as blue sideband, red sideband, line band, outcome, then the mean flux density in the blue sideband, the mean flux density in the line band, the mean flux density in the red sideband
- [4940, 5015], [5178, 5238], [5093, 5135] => -0.59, 108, 106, 103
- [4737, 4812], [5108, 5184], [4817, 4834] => -0.17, 114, 114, 101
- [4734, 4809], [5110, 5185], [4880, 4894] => 0.52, 114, 106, 100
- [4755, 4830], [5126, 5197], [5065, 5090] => -0.64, 113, 105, 98.8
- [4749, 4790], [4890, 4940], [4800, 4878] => 3.46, 113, 106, 110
